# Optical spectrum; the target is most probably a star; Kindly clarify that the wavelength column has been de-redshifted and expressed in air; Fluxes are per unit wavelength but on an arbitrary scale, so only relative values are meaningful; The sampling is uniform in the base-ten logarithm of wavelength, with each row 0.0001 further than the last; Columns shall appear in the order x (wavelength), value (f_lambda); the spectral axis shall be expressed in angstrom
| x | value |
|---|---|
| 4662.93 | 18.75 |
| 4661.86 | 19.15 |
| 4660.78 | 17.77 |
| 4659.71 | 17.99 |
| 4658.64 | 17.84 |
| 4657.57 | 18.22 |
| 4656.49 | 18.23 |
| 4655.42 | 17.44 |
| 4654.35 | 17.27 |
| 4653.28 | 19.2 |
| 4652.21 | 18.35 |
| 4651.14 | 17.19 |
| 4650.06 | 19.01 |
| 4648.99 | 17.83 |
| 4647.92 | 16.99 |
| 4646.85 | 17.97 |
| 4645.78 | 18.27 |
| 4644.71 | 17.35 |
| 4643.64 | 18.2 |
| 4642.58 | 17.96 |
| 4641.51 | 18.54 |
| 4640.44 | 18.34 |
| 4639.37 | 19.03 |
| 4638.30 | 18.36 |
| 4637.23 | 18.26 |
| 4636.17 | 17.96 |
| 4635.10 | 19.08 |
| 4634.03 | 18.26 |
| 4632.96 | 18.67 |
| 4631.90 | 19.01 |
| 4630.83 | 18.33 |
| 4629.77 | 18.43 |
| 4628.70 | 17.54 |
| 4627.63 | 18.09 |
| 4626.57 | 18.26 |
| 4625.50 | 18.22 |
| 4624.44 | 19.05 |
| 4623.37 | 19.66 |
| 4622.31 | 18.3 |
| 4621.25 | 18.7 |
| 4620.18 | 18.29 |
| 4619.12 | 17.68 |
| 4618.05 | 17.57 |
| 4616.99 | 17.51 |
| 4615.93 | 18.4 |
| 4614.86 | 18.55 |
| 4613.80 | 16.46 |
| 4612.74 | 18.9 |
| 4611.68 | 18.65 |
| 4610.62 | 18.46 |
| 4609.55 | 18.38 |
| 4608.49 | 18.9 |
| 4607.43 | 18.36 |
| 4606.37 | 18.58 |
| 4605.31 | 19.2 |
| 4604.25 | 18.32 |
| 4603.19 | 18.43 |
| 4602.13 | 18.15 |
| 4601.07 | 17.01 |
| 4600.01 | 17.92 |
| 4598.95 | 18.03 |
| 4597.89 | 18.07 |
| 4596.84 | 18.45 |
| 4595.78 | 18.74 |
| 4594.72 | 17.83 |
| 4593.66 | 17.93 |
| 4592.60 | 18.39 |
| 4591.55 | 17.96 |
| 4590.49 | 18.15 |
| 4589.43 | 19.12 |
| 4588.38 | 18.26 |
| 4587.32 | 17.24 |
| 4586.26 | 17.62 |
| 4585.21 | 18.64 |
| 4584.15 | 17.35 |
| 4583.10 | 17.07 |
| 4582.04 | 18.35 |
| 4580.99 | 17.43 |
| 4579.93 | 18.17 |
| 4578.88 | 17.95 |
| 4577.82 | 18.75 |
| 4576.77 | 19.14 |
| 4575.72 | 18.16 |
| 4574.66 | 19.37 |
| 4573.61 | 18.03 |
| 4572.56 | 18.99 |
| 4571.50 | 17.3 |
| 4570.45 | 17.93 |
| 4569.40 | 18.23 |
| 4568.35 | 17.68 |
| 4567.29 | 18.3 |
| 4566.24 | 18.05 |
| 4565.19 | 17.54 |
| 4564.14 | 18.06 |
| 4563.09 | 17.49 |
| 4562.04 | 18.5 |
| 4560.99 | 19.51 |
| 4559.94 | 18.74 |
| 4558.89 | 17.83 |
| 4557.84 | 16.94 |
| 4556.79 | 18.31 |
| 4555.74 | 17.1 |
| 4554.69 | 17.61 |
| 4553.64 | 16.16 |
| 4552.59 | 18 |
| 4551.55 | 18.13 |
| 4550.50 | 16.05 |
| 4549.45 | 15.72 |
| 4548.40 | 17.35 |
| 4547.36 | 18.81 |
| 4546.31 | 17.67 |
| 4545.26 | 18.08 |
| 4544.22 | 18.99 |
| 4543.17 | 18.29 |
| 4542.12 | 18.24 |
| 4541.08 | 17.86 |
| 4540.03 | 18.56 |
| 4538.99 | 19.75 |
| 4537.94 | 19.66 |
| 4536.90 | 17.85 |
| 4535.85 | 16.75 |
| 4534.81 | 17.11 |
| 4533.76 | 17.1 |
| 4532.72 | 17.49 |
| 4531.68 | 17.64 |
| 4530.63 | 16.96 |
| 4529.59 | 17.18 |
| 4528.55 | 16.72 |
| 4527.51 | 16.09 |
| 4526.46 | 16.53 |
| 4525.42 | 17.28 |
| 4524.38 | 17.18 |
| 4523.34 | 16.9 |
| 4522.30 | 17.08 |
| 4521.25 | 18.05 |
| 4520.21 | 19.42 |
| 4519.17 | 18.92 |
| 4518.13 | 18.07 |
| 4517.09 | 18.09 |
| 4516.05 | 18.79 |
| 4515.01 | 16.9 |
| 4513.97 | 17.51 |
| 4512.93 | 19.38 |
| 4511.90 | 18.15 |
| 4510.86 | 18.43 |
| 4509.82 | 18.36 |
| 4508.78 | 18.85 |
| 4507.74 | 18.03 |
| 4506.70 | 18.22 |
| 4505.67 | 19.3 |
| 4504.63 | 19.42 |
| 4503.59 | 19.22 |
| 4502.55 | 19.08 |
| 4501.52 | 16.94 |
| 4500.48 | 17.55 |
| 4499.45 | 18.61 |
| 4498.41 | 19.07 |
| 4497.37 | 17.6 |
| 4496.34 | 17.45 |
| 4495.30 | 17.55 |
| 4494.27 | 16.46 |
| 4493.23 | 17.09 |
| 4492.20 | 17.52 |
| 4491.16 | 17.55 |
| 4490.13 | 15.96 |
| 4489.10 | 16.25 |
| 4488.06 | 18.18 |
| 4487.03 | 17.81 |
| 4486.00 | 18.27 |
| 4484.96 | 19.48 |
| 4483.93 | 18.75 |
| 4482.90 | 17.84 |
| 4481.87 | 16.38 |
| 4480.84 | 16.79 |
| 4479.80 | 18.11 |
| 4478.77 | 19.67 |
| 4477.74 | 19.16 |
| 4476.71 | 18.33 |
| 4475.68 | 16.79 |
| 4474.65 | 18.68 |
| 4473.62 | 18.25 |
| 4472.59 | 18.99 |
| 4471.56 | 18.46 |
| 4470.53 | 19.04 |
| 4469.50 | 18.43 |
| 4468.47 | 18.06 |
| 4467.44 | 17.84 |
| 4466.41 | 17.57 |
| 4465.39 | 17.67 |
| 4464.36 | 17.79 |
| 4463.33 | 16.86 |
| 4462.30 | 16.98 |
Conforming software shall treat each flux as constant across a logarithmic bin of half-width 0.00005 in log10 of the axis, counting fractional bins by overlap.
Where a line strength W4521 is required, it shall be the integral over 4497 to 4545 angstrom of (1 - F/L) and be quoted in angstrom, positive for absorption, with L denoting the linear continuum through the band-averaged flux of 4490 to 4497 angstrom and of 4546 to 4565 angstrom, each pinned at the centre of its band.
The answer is -1.8 angstrom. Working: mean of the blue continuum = 17.2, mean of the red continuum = 17.7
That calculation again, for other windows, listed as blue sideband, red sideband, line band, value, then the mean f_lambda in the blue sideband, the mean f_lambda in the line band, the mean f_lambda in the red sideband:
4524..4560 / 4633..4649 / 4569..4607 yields -0.67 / 17.6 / 18.2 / 18.2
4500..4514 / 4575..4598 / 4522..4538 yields 1.08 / 18.5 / 17.2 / 18.1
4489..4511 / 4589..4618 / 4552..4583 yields 0.17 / 18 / 18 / 18.2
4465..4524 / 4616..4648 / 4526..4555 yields 0.89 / 18.1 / 17.6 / 18.3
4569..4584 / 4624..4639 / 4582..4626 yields 0.20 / 18.2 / 18.2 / 18.4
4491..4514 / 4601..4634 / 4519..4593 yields 1.55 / 18.2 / 17.9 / 18.3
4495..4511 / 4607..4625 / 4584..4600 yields 0.19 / 18.4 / 18.1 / 18.3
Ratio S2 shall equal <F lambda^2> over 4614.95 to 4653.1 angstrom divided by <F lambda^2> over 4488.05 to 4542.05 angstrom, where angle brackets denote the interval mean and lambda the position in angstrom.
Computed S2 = 1.1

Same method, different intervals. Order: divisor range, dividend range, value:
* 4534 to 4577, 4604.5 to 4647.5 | 1.05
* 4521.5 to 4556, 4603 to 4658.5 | 1.09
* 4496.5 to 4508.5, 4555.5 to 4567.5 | 1.00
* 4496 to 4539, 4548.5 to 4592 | 1.02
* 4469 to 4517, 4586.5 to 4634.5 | 1.06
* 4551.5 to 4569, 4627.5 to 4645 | 1.06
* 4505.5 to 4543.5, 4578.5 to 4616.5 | 1.05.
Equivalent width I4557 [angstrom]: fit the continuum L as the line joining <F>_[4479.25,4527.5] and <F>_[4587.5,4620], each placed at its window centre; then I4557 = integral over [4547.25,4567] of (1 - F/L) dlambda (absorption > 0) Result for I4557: 0.4 angstrom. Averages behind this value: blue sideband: 17.9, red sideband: 18.2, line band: 17.7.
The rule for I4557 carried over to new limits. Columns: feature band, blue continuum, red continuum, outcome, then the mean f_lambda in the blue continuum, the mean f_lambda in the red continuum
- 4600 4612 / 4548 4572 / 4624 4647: -0.20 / 17.7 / 18.3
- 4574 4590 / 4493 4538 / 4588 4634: -0.01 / 17.8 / 18.3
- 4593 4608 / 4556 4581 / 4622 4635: 0.11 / 18.2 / 18.5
